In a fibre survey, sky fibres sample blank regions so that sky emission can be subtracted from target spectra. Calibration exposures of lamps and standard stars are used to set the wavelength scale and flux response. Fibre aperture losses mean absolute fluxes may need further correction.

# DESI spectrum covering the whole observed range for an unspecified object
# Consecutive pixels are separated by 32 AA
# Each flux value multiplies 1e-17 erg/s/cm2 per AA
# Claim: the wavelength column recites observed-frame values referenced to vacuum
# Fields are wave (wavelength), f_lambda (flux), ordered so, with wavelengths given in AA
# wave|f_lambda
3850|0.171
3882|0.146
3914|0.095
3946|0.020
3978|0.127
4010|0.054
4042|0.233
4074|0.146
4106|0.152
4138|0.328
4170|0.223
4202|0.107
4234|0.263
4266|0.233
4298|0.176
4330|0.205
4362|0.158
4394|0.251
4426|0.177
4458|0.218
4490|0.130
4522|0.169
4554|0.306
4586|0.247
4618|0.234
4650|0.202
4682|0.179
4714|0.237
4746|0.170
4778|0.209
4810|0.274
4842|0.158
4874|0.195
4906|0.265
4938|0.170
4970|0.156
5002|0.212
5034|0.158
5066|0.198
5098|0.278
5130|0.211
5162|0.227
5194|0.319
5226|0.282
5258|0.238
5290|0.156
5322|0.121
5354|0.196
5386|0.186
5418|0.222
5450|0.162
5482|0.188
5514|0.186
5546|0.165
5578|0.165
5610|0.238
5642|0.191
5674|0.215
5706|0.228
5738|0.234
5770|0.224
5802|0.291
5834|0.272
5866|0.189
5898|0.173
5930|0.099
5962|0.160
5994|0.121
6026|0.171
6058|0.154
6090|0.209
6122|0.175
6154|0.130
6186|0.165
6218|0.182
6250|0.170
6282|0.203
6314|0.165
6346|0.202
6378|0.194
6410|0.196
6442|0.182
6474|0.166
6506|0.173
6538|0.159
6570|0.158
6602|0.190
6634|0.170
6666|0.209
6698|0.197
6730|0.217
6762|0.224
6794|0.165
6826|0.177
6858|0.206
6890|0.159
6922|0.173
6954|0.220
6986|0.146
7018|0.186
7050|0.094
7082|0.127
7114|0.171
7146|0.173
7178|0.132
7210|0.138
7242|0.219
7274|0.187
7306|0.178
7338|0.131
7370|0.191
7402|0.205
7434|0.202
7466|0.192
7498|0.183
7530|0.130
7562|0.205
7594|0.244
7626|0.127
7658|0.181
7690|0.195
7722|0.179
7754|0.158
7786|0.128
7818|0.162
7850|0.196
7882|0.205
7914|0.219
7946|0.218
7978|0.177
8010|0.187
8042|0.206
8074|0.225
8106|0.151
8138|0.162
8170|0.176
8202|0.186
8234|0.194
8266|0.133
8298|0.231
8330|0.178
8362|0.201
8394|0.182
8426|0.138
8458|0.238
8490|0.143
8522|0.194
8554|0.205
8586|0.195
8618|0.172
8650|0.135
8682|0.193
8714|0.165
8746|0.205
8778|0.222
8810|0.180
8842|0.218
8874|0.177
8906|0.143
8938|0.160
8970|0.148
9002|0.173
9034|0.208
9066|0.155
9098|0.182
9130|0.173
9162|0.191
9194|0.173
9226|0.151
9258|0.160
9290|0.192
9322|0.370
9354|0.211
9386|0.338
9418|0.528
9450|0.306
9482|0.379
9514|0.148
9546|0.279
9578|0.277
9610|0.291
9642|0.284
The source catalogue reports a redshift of 1.525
